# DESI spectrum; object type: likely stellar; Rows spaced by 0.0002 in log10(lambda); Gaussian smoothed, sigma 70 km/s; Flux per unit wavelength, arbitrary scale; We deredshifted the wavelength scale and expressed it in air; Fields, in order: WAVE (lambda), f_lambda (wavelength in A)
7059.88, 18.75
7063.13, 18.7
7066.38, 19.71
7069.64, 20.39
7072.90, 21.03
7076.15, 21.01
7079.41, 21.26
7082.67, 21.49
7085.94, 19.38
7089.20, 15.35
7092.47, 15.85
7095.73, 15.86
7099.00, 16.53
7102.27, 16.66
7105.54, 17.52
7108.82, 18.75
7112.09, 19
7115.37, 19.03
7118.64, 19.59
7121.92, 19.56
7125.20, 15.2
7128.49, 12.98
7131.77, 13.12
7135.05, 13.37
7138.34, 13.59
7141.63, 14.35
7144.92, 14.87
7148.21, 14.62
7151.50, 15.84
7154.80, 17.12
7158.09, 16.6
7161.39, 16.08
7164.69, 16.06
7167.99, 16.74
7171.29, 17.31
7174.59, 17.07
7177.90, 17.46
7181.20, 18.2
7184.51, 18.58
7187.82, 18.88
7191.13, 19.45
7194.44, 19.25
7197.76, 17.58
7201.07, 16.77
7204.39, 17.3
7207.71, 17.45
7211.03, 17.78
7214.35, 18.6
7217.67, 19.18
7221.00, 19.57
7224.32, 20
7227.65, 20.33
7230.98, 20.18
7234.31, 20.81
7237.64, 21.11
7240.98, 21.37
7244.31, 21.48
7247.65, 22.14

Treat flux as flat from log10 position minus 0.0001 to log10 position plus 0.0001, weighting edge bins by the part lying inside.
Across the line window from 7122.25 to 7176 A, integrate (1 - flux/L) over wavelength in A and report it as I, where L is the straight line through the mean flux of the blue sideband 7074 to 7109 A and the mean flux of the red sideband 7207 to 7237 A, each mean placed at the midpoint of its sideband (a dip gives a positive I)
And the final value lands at 9.57 A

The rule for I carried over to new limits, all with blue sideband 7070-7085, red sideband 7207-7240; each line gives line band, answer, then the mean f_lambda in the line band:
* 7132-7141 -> 3.05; 13.5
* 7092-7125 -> 4.68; 17.8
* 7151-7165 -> 2.65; 16.4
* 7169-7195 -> 2.35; 18.2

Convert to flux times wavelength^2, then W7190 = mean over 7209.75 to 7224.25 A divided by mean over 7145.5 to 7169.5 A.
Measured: 1.20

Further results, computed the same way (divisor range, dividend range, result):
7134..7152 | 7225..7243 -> 1.48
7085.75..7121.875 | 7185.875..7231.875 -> 1.09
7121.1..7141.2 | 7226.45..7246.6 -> 1.50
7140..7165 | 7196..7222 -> 1.17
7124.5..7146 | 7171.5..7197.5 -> 1.34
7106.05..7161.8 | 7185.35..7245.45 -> 1.22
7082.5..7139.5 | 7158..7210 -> 1.07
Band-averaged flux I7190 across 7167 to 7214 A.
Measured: 17.9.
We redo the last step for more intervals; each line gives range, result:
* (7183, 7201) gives 18.6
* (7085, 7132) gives 17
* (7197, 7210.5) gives 17.3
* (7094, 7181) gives 16.4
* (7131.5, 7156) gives 14.6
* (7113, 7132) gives 16.9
